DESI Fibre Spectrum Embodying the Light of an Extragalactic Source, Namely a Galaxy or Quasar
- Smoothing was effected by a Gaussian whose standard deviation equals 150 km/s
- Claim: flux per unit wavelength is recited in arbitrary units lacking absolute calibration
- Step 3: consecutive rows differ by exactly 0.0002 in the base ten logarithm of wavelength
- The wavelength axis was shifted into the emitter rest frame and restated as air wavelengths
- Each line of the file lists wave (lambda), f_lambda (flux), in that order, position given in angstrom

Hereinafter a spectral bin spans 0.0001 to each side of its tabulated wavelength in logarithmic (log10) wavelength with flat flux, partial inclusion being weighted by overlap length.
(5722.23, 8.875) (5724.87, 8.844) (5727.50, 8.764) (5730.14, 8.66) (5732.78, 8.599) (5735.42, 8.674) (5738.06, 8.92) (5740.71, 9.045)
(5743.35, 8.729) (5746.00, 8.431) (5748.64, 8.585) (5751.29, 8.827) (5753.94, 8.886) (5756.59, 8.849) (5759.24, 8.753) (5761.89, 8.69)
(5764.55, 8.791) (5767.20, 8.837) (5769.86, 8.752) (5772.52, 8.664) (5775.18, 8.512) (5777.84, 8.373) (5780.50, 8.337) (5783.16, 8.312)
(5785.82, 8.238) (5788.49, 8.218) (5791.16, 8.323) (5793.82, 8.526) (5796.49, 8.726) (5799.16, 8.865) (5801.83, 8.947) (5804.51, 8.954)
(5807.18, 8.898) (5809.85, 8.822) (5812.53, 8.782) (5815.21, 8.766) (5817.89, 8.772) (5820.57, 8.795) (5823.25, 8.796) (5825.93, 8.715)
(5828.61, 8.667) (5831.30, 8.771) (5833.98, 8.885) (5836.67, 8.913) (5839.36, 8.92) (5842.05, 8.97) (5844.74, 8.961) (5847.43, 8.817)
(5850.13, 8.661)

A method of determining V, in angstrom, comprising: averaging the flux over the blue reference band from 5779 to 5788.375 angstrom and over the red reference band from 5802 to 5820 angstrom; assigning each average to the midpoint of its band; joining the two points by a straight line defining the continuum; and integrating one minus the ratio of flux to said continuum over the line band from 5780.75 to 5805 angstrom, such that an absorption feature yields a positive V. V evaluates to -0.2 angstrom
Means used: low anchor 8.29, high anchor 8.83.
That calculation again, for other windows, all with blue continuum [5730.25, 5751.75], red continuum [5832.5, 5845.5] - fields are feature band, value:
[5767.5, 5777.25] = 0.2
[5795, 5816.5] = 0.0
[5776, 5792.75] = 1.0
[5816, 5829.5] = 0.2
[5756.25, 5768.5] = 0.0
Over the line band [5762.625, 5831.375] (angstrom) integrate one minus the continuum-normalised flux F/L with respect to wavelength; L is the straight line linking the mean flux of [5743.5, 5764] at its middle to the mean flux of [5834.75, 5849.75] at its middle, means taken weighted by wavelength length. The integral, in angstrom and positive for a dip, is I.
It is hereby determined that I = 1.1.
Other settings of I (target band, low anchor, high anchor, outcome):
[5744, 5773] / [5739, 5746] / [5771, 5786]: -0.4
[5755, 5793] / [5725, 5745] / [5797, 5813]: 1.2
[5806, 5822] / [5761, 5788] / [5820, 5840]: -0.1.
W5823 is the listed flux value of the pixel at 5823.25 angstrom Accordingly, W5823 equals 8.796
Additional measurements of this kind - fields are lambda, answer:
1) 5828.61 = 8.667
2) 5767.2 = 8.837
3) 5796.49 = 8.726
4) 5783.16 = 8.312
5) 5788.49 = 8.218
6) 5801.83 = 8.947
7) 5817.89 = 8.772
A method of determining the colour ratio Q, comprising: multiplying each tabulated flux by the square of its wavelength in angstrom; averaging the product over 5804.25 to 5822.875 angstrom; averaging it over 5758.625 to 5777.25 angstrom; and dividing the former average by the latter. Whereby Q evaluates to 1.03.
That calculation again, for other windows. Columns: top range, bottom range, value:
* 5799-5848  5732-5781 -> 1.04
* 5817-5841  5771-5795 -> 1.07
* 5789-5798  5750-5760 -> 0.98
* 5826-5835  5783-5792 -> 1.08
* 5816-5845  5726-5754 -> 1.04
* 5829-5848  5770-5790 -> 1.08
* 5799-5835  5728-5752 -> 1.04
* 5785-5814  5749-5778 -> 1.01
